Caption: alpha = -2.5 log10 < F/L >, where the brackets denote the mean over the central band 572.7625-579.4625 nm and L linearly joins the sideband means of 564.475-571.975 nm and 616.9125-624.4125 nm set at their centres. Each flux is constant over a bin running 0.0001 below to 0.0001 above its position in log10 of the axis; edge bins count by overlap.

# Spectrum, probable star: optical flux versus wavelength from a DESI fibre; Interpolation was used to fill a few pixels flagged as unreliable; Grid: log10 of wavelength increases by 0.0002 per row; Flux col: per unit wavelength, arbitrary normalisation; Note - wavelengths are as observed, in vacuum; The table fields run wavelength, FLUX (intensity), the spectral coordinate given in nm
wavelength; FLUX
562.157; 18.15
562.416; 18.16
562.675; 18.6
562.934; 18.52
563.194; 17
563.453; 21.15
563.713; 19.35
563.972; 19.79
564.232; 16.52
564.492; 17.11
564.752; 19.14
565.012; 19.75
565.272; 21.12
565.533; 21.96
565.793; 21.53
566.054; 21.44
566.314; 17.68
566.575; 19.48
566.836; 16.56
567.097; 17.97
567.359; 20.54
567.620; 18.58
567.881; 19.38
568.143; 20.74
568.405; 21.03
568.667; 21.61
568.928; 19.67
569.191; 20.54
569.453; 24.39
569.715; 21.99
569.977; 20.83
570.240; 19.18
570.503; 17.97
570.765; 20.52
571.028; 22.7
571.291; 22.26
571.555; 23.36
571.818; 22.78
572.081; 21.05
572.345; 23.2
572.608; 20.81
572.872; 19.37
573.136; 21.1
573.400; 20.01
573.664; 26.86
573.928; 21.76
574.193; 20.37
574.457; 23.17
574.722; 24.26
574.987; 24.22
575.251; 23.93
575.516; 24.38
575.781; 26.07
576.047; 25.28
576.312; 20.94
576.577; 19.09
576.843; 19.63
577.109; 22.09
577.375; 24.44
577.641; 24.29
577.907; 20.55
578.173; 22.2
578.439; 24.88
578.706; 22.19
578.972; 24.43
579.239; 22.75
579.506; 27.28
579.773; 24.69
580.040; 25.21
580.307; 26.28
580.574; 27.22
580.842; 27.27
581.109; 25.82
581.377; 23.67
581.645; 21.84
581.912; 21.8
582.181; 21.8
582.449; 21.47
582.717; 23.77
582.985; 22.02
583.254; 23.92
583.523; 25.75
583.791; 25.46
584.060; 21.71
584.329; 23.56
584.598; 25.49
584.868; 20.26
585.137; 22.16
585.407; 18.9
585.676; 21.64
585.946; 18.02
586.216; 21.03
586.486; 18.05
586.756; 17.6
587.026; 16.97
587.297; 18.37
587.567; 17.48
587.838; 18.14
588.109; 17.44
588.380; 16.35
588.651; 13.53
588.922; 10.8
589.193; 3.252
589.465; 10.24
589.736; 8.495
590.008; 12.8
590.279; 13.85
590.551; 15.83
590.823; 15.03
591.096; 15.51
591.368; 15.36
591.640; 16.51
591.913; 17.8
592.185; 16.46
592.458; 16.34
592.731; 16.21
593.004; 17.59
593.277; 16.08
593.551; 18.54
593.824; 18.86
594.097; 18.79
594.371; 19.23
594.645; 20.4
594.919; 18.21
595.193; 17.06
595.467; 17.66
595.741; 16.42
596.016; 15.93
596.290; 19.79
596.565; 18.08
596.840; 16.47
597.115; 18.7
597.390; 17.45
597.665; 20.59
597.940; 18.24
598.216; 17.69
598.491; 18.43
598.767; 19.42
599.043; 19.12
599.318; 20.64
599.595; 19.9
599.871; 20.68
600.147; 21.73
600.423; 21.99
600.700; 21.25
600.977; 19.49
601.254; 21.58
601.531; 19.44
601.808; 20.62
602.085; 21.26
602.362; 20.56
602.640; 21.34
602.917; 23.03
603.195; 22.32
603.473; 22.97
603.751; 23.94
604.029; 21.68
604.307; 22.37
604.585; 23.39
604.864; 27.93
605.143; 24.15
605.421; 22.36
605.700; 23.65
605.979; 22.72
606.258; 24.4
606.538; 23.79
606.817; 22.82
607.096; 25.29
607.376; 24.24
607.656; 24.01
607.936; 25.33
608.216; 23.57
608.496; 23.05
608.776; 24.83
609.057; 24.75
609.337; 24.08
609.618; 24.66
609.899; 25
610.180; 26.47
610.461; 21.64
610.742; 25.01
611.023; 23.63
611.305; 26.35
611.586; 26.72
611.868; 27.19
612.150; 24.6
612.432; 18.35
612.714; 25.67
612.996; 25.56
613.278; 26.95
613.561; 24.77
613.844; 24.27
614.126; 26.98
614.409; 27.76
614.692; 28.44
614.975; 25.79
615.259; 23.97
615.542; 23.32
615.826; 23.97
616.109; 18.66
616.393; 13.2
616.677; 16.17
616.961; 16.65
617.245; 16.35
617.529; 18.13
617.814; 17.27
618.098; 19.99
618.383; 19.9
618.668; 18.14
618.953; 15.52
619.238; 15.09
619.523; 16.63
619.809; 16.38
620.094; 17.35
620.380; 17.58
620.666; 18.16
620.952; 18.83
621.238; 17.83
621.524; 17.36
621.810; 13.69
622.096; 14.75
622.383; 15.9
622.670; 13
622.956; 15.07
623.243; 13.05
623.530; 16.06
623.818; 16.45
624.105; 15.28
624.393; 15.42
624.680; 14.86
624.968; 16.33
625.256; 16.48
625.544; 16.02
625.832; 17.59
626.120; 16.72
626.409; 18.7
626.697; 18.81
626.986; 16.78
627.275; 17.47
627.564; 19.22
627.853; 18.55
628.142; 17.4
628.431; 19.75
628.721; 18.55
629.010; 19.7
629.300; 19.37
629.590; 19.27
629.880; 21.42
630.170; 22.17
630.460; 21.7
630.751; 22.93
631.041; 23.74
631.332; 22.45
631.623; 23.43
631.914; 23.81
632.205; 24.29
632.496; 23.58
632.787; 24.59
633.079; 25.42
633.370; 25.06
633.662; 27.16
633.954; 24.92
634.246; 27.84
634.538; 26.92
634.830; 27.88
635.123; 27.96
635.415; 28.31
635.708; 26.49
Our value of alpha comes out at -0.15 mag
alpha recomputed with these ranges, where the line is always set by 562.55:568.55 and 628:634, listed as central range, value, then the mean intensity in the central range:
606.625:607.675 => -0.13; 24.1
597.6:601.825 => 0.05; 20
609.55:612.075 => -0.17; 25.2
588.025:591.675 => 0.49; 13.1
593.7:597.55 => 0.15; 18.1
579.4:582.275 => -0.23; 24.8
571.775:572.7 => -0.12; 21.9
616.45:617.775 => 0.29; 16.6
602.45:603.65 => -0.06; 22.4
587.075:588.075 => 0.14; 17.8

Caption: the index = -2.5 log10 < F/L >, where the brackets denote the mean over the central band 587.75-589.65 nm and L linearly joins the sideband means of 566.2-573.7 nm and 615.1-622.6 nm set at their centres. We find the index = 0.48 mag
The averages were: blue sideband 20.7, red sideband 17.7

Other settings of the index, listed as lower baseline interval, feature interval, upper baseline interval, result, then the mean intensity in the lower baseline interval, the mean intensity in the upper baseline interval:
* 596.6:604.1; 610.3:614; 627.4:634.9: -0.16 mag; 20.4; 22.7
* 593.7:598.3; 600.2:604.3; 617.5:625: -0.21 mag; 18.2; 16.4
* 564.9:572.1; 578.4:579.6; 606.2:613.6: -0.12 mag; 20.6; 24.5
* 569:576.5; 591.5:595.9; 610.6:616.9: 0.29 mag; 22.2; 23.9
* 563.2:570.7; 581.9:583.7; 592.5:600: -0.21 mag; 19.9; 18.3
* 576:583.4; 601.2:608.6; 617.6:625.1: -0.20 mag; 23.4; 16.4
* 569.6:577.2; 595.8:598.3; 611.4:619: 0.22 mag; 22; 22.1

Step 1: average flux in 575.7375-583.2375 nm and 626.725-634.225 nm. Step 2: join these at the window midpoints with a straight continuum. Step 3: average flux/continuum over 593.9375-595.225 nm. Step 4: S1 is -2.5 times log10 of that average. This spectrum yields 0.214 mag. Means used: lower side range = 23.5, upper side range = 21.8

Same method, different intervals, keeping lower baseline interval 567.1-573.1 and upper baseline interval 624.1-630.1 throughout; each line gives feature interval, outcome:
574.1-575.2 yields -0.12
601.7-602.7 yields -0.09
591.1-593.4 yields 0.20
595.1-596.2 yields 0.16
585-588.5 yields 0.08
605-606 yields -0.22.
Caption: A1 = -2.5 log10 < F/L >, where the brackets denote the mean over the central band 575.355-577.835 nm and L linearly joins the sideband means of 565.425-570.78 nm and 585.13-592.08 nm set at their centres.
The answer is -0.24 mag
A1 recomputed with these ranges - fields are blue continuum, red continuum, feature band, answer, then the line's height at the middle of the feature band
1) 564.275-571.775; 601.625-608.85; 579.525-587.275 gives -0.05 mag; 21.5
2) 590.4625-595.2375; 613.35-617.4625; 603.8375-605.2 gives -0.20 mag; 19.8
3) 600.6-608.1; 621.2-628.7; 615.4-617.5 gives 0.05 mag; 19.1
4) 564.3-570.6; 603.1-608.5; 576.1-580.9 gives -0.12 mag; 21.1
